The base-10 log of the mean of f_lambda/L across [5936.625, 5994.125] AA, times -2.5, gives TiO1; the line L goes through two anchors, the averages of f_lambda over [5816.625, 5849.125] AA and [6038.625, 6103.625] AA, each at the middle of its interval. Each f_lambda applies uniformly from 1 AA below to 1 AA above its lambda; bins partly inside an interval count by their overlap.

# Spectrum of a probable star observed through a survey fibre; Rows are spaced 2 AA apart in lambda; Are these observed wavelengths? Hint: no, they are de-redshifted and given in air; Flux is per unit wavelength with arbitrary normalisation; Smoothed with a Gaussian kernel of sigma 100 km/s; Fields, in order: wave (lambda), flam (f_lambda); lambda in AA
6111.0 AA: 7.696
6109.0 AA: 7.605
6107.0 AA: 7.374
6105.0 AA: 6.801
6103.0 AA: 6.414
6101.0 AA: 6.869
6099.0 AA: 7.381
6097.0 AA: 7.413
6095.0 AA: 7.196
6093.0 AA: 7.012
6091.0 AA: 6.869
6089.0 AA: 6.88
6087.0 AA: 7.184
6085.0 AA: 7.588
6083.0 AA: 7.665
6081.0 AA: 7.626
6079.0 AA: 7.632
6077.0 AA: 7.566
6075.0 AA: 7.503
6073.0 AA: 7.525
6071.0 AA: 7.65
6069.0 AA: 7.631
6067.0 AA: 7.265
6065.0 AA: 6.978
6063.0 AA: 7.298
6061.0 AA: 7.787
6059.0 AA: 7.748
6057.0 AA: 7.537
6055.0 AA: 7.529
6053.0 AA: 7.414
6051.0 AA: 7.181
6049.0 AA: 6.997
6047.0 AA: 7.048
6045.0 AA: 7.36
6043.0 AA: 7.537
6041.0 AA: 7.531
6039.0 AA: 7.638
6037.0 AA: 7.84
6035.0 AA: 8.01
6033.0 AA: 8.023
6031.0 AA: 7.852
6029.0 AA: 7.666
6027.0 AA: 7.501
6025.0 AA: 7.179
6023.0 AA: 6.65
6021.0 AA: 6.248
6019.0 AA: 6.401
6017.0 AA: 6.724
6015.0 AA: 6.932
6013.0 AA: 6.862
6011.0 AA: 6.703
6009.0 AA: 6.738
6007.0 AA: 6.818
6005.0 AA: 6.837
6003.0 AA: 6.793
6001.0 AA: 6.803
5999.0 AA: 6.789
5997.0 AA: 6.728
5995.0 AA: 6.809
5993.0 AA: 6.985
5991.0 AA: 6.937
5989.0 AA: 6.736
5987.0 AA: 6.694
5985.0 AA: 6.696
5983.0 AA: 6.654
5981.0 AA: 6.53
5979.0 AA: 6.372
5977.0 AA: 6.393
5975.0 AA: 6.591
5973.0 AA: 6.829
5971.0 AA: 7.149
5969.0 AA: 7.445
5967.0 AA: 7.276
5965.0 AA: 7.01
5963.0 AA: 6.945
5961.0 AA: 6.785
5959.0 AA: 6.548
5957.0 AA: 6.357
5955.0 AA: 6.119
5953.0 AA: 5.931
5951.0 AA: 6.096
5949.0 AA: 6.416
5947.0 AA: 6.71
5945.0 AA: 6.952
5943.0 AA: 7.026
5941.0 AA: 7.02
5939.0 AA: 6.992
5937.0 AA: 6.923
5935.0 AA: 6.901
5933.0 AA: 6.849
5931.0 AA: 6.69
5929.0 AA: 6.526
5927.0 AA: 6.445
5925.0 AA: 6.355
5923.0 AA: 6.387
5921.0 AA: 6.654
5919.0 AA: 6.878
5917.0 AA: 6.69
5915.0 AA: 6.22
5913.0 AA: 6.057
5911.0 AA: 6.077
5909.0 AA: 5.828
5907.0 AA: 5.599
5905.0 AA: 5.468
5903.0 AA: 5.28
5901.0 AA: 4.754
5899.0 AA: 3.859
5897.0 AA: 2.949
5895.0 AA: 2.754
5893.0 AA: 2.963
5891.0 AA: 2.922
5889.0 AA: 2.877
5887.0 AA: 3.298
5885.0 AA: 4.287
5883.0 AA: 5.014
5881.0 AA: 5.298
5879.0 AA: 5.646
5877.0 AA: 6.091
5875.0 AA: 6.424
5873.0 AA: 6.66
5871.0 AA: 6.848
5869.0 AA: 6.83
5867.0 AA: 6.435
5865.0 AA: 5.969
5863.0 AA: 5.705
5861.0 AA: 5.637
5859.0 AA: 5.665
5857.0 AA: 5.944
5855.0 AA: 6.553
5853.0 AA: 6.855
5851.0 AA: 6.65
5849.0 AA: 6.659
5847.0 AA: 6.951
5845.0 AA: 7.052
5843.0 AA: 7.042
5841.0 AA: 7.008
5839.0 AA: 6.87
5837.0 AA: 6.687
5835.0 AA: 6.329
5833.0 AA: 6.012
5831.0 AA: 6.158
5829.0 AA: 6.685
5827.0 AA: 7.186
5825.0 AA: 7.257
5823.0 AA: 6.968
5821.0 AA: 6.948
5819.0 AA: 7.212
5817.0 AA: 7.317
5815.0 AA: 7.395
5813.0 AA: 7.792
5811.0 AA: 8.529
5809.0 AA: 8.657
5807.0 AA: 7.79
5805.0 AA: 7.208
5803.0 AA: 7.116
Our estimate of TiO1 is 0.06 mag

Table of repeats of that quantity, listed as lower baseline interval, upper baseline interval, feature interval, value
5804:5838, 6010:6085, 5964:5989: 0.08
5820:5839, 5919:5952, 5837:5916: 0.20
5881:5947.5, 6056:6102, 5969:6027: -0.04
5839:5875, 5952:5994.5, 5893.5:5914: 0.34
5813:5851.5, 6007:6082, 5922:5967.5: 0.07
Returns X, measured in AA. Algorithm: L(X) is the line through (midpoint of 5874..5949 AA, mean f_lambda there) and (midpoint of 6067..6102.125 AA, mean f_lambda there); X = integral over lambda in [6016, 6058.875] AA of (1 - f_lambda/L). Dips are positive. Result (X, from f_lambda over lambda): -2.8 AA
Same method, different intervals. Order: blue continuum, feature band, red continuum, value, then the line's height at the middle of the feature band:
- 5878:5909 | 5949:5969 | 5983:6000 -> -2.17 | 5.95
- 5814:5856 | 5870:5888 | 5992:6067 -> 3.67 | 6.92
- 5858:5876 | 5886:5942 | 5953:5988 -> 8.33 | 6.45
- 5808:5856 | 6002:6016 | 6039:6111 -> 0.86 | 7.26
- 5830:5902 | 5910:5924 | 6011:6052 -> -0.72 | 6.11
